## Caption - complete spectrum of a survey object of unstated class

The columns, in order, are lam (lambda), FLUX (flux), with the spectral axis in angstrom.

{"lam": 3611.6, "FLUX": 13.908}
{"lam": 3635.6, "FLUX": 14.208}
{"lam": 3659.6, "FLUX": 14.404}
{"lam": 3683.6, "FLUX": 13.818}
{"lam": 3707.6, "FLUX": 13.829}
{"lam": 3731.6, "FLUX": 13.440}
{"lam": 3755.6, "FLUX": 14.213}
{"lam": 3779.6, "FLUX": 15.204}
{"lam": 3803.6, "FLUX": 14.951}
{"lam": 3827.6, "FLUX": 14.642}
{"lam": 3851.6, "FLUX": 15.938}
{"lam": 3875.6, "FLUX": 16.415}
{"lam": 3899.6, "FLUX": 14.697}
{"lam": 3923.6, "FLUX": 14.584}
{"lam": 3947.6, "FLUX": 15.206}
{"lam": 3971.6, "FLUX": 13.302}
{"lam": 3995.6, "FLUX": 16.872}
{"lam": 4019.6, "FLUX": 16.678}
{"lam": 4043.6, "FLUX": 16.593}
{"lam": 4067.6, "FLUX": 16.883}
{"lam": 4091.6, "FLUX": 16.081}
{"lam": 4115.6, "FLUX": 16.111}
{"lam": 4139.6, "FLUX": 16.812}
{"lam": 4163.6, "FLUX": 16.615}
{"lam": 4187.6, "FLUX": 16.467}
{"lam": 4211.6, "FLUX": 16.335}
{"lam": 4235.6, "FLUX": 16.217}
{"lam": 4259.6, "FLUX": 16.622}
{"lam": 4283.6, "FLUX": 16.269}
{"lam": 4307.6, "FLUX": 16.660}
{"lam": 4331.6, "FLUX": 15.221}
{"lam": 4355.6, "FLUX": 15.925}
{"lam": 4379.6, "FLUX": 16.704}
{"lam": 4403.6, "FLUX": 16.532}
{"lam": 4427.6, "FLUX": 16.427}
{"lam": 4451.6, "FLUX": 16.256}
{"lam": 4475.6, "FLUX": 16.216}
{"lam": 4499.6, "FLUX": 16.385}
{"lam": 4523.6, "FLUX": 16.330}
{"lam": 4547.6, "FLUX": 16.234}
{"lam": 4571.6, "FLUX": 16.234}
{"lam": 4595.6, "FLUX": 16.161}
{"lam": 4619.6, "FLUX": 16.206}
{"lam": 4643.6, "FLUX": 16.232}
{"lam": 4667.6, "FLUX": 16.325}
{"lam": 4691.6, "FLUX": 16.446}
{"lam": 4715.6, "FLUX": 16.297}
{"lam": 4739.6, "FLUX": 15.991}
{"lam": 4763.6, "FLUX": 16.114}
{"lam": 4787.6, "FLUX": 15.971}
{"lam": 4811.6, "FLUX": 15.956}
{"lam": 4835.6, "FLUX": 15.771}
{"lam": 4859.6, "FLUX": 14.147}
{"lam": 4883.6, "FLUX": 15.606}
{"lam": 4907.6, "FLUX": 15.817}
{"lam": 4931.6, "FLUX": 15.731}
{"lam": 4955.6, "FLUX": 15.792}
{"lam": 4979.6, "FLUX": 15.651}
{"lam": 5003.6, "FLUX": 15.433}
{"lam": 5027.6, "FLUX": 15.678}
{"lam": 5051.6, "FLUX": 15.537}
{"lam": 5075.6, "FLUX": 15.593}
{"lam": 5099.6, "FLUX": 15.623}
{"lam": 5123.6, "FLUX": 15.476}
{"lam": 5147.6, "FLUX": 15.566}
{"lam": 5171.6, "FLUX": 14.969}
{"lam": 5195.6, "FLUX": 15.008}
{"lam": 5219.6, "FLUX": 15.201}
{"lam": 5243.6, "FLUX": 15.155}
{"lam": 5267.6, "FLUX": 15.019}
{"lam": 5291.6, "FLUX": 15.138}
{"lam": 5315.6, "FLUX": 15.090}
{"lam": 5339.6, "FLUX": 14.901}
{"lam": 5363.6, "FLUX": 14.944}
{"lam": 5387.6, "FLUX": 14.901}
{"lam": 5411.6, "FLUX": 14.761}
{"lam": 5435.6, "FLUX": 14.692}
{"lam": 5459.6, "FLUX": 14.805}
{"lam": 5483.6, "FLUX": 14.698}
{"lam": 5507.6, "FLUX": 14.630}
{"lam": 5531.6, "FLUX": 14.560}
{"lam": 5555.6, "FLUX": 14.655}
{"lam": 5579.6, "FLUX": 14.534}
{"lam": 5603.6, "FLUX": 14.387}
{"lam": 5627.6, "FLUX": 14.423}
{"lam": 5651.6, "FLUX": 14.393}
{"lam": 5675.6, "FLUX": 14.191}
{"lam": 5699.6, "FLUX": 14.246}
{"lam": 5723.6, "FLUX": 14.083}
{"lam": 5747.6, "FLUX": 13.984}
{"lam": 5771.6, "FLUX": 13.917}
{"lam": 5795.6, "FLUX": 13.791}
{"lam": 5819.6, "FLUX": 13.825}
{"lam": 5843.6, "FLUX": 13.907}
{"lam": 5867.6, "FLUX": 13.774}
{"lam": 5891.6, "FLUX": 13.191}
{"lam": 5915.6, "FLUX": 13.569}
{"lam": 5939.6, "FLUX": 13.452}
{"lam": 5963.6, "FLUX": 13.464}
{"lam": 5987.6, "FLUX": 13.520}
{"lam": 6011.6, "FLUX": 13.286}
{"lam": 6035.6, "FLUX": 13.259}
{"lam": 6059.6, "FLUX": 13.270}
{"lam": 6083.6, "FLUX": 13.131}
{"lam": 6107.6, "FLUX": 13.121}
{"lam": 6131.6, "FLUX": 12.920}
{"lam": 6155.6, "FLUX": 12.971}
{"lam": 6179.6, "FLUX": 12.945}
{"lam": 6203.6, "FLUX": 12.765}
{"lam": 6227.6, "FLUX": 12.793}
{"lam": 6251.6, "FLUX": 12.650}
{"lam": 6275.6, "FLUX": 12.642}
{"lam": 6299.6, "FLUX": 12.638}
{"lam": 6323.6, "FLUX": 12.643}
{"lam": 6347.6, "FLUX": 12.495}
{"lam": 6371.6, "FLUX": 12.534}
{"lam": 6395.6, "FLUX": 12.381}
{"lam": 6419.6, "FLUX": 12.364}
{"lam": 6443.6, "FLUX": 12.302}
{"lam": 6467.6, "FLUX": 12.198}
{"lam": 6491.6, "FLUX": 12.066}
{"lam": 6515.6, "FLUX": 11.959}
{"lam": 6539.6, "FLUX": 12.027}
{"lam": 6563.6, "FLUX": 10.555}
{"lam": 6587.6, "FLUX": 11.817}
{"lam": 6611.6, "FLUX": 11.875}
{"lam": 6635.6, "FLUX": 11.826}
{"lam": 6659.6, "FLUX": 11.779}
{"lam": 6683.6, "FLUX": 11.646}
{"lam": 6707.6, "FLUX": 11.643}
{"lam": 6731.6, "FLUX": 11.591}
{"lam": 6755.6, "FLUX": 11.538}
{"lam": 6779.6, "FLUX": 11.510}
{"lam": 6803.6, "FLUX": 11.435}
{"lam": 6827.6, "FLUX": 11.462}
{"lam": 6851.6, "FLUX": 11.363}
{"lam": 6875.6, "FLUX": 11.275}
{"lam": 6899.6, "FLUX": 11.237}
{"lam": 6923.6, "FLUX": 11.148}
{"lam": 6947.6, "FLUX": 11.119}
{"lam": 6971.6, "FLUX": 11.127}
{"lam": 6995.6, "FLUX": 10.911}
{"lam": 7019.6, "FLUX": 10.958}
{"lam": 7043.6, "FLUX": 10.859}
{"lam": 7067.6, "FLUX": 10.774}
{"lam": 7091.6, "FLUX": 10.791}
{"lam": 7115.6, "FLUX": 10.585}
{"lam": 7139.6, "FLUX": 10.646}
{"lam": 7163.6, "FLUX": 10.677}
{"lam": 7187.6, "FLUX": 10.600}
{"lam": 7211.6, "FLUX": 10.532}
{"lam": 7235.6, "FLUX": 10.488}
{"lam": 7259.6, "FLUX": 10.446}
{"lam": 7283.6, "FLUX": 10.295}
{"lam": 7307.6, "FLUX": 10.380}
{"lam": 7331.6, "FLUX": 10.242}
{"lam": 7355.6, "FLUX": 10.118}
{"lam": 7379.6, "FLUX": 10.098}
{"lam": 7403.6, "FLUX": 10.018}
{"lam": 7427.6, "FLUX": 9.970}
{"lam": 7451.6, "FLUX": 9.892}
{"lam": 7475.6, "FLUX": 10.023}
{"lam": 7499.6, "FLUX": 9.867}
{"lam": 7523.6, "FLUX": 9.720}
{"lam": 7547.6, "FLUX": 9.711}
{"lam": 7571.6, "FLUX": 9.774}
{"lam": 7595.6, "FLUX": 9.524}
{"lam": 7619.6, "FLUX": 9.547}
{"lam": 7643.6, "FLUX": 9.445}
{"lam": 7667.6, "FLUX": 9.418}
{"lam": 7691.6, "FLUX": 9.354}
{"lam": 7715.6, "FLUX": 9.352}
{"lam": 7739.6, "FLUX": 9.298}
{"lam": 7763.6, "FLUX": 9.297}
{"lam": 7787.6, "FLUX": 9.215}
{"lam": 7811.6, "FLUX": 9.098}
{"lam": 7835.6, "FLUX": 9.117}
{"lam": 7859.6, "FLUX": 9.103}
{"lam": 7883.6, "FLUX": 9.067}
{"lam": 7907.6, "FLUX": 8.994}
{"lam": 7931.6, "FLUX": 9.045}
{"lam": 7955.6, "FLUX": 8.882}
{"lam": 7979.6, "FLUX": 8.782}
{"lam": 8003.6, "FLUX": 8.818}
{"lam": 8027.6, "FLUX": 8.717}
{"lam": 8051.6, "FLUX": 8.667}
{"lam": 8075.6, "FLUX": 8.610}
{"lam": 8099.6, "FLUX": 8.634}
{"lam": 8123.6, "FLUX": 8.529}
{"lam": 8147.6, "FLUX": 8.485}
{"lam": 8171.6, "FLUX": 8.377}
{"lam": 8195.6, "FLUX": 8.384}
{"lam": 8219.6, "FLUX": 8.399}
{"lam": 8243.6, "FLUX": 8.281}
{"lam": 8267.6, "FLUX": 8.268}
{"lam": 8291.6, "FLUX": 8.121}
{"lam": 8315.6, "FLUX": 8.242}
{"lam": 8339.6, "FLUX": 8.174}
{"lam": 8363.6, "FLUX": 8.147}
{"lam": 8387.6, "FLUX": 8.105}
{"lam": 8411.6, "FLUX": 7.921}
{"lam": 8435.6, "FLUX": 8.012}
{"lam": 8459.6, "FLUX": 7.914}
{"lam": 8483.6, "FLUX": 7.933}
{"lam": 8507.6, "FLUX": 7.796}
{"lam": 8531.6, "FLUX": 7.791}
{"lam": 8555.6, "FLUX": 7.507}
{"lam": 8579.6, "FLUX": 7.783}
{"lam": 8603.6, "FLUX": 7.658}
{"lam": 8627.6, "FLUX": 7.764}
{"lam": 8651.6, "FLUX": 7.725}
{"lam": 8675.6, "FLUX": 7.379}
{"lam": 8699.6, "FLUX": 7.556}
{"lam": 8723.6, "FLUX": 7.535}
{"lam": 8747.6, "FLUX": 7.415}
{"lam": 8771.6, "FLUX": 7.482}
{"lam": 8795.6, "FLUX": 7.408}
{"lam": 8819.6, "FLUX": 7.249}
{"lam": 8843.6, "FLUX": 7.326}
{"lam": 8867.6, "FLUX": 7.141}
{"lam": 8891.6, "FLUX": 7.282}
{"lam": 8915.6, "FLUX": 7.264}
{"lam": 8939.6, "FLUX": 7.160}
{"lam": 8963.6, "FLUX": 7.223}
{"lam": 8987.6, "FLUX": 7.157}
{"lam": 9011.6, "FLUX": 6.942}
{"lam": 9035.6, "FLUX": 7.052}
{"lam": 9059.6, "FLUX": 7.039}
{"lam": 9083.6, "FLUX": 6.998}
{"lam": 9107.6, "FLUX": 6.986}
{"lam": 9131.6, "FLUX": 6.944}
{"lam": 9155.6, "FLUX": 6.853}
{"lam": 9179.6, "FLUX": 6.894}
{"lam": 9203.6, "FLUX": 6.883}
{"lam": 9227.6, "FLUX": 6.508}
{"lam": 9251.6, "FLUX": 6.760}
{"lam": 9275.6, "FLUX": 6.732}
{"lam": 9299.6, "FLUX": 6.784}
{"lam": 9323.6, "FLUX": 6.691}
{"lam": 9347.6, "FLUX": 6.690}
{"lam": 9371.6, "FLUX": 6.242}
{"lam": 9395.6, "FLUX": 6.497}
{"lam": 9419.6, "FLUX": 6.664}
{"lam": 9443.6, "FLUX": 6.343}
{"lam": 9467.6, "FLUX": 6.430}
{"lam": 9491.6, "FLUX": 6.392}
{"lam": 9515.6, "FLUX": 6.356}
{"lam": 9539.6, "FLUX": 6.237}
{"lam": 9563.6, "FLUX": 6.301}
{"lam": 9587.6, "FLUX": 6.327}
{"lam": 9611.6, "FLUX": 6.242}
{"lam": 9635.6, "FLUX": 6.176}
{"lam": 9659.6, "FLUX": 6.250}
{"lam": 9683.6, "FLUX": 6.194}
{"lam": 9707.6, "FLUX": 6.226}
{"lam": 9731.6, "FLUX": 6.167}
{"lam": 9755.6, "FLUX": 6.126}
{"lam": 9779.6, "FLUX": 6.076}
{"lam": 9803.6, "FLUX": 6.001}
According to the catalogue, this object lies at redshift 0.00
